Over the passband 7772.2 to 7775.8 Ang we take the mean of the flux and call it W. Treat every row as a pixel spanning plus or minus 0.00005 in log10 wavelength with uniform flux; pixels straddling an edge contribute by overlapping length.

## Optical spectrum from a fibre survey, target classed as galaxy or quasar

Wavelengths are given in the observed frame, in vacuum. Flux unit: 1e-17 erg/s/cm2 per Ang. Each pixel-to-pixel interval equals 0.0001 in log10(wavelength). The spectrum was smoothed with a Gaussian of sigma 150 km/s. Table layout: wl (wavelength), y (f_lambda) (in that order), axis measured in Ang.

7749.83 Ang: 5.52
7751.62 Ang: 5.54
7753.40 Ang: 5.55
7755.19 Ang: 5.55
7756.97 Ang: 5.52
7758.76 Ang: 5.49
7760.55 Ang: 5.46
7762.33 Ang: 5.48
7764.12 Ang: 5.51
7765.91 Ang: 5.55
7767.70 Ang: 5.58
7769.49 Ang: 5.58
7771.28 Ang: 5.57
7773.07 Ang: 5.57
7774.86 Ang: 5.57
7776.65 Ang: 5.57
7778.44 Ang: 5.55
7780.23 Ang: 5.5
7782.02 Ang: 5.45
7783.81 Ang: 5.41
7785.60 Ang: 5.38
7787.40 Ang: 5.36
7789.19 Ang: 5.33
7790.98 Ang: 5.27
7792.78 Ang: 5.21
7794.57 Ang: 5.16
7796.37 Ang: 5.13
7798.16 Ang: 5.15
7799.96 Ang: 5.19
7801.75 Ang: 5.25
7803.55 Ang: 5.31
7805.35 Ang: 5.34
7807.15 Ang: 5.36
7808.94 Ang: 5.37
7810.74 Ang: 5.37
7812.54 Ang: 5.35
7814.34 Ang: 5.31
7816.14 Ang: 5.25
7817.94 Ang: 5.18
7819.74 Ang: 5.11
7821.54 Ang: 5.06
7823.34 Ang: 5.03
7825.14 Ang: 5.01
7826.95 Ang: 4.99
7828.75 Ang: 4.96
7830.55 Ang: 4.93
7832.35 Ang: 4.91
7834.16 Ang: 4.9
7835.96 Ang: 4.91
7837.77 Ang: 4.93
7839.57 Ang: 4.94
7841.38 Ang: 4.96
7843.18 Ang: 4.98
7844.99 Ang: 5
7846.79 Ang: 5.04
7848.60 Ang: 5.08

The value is 5.57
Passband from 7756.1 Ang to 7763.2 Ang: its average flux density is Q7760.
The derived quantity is 5.49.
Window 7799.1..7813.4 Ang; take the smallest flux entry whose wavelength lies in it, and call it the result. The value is 5.19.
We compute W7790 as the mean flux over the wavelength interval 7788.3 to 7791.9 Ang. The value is 5.3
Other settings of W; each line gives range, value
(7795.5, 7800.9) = 5.16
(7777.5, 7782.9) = 5.5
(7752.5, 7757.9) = 5.54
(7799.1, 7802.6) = 5.23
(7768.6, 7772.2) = 5.57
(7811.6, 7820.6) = 5.24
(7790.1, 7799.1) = 5.18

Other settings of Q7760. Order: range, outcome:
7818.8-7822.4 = 5.09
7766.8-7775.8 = 5.57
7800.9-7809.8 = 5.33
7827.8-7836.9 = 4.92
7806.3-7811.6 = 5.37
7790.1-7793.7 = 5.24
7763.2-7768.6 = 5.54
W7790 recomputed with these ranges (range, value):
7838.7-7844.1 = 4.96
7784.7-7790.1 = 5.36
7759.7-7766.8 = 5.5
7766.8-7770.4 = 5.57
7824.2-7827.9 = 4.99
